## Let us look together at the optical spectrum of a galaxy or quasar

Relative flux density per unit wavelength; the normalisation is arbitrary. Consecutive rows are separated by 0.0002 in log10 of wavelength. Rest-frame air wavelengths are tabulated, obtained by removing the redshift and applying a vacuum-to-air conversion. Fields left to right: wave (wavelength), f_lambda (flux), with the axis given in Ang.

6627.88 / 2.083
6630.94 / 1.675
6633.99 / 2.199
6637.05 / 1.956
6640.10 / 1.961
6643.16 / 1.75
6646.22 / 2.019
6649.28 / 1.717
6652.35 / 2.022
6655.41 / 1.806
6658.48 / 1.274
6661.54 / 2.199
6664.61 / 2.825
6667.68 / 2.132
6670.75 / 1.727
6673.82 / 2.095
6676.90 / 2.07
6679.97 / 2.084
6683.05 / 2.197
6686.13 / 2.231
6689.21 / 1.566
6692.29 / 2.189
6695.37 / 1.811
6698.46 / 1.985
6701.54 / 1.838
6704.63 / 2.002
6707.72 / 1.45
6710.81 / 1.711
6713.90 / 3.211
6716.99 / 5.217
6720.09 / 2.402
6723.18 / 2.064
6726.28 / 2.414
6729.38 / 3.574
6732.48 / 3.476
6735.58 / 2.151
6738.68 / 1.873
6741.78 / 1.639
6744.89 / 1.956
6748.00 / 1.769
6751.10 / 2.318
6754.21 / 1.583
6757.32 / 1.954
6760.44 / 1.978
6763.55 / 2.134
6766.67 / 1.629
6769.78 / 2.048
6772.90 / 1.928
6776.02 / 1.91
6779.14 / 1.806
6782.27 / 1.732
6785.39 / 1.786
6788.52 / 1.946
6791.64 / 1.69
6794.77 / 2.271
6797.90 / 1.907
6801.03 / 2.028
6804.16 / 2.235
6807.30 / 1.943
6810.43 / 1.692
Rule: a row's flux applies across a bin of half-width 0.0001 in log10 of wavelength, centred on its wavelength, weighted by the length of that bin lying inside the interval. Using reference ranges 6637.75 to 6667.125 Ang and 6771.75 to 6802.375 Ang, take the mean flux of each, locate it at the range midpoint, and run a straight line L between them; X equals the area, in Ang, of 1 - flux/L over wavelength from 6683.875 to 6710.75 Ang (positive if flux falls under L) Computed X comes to 0.8 Ang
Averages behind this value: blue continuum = 1.96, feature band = 1.88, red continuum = 1.9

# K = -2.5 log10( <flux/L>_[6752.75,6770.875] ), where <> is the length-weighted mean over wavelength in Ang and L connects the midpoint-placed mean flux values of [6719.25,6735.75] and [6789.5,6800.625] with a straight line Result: 0.23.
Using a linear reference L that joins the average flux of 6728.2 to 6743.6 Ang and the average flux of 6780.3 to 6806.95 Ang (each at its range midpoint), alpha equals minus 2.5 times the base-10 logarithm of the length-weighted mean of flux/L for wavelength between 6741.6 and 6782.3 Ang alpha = 0.184 mag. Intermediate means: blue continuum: 2.51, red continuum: 1.95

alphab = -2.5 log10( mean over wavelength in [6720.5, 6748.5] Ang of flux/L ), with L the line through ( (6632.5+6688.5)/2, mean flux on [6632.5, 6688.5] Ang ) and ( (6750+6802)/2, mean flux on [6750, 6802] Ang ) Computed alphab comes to -0.20 mag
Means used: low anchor 2.01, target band 2.35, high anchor 1.92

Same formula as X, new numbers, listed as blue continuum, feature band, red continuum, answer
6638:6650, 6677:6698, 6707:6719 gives 4.5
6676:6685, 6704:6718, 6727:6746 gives -2.1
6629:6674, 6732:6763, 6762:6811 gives -1.5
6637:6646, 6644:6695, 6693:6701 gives -2.4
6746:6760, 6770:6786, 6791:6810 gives 0.9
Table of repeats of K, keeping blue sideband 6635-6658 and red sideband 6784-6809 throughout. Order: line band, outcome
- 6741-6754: 0.02 mag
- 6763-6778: 0.02 mag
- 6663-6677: -0.16 mag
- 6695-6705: 0.00 mag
